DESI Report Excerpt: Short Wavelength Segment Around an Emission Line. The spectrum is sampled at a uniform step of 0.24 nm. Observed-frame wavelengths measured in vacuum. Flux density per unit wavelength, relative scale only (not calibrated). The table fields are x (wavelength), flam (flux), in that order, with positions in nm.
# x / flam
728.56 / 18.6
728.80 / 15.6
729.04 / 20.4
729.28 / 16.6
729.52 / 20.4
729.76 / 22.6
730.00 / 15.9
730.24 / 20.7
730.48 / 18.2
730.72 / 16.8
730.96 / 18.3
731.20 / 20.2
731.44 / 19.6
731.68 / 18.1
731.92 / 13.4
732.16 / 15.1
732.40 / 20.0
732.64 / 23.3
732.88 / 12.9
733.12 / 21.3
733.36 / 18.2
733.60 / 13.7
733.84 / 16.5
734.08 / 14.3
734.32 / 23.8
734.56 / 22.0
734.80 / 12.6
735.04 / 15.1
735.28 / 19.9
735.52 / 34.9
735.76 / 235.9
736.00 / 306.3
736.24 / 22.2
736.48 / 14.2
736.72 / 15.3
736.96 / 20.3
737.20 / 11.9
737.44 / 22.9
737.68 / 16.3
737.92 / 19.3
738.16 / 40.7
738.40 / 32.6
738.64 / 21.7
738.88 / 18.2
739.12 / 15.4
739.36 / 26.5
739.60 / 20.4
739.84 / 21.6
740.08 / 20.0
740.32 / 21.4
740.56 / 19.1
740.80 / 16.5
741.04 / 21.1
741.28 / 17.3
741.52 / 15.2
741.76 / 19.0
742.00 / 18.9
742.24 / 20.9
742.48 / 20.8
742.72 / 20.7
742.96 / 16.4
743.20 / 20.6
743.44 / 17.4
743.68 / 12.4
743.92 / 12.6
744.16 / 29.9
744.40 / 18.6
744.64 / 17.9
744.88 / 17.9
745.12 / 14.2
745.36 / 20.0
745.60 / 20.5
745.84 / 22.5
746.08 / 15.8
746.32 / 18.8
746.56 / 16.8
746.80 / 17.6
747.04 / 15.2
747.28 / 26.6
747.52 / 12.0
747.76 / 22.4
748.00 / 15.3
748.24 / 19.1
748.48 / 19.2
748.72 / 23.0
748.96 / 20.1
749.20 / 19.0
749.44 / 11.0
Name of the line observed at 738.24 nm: [N II] 6583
